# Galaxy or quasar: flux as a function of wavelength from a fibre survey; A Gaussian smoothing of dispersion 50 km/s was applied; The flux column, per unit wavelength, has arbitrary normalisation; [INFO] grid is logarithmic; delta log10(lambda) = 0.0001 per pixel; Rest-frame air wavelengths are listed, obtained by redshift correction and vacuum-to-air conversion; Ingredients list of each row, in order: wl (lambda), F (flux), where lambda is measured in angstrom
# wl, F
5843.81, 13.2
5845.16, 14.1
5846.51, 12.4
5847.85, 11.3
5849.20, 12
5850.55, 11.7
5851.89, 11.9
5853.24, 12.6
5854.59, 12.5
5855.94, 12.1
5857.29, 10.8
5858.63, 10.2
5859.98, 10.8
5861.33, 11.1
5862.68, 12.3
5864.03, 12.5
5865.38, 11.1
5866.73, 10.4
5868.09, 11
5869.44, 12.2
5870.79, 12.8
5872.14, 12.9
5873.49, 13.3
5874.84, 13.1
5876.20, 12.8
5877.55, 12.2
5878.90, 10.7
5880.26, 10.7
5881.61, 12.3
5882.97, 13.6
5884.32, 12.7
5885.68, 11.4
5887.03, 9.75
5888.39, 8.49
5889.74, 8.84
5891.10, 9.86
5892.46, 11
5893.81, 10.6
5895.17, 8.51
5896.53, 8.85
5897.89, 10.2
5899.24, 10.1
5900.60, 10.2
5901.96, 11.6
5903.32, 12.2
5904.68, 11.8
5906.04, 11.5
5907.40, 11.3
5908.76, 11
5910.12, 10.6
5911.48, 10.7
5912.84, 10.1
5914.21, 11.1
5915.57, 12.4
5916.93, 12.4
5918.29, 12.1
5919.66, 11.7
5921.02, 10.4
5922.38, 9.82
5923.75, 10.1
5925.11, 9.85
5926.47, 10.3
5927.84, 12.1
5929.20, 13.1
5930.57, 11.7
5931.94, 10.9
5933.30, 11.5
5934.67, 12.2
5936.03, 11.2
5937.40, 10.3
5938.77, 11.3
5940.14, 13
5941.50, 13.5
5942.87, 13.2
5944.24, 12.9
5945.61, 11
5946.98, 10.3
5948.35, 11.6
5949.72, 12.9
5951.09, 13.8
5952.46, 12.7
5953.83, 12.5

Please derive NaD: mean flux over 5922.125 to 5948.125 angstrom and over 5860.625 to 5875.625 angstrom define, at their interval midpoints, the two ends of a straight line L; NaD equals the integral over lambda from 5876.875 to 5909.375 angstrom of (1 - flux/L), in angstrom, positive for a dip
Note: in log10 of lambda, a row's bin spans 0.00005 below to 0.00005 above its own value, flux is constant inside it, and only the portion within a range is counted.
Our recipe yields 2.9 angstrom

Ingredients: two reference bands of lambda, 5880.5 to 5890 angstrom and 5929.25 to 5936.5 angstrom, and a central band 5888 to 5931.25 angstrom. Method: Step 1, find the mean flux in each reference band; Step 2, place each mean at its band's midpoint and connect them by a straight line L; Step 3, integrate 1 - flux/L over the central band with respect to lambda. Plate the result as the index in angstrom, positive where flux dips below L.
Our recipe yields 2.3 angstrom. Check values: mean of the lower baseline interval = 11.1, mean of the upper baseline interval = 11.6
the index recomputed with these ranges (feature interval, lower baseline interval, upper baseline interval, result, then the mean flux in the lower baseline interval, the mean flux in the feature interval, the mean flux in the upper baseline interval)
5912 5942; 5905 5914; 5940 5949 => 0.4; 10.9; 11.4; 12.2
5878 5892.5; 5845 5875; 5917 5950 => 1.1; 11.9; 10.9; 11.5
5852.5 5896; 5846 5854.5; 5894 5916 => 0.2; 12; 11.4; 10.7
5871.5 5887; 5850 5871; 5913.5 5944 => -0.8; 11.6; 12.2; 11.6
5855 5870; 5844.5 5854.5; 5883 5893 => 0.4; 12.3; 11.3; 10.5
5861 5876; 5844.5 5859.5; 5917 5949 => -0.3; 11.9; 12.1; 11.5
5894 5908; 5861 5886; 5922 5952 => 1.5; 12.1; 10.6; 11.7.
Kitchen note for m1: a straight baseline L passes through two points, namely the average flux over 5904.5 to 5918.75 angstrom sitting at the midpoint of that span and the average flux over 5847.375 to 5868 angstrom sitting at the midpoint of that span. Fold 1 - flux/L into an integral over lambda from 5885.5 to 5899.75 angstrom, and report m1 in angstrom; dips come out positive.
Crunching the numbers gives 2.1 angstrom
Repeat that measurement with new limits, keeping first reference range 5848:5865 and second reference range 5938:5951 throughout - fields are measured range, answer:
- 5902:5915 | 0.9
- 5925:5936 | 0.6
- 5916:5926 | 1.0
